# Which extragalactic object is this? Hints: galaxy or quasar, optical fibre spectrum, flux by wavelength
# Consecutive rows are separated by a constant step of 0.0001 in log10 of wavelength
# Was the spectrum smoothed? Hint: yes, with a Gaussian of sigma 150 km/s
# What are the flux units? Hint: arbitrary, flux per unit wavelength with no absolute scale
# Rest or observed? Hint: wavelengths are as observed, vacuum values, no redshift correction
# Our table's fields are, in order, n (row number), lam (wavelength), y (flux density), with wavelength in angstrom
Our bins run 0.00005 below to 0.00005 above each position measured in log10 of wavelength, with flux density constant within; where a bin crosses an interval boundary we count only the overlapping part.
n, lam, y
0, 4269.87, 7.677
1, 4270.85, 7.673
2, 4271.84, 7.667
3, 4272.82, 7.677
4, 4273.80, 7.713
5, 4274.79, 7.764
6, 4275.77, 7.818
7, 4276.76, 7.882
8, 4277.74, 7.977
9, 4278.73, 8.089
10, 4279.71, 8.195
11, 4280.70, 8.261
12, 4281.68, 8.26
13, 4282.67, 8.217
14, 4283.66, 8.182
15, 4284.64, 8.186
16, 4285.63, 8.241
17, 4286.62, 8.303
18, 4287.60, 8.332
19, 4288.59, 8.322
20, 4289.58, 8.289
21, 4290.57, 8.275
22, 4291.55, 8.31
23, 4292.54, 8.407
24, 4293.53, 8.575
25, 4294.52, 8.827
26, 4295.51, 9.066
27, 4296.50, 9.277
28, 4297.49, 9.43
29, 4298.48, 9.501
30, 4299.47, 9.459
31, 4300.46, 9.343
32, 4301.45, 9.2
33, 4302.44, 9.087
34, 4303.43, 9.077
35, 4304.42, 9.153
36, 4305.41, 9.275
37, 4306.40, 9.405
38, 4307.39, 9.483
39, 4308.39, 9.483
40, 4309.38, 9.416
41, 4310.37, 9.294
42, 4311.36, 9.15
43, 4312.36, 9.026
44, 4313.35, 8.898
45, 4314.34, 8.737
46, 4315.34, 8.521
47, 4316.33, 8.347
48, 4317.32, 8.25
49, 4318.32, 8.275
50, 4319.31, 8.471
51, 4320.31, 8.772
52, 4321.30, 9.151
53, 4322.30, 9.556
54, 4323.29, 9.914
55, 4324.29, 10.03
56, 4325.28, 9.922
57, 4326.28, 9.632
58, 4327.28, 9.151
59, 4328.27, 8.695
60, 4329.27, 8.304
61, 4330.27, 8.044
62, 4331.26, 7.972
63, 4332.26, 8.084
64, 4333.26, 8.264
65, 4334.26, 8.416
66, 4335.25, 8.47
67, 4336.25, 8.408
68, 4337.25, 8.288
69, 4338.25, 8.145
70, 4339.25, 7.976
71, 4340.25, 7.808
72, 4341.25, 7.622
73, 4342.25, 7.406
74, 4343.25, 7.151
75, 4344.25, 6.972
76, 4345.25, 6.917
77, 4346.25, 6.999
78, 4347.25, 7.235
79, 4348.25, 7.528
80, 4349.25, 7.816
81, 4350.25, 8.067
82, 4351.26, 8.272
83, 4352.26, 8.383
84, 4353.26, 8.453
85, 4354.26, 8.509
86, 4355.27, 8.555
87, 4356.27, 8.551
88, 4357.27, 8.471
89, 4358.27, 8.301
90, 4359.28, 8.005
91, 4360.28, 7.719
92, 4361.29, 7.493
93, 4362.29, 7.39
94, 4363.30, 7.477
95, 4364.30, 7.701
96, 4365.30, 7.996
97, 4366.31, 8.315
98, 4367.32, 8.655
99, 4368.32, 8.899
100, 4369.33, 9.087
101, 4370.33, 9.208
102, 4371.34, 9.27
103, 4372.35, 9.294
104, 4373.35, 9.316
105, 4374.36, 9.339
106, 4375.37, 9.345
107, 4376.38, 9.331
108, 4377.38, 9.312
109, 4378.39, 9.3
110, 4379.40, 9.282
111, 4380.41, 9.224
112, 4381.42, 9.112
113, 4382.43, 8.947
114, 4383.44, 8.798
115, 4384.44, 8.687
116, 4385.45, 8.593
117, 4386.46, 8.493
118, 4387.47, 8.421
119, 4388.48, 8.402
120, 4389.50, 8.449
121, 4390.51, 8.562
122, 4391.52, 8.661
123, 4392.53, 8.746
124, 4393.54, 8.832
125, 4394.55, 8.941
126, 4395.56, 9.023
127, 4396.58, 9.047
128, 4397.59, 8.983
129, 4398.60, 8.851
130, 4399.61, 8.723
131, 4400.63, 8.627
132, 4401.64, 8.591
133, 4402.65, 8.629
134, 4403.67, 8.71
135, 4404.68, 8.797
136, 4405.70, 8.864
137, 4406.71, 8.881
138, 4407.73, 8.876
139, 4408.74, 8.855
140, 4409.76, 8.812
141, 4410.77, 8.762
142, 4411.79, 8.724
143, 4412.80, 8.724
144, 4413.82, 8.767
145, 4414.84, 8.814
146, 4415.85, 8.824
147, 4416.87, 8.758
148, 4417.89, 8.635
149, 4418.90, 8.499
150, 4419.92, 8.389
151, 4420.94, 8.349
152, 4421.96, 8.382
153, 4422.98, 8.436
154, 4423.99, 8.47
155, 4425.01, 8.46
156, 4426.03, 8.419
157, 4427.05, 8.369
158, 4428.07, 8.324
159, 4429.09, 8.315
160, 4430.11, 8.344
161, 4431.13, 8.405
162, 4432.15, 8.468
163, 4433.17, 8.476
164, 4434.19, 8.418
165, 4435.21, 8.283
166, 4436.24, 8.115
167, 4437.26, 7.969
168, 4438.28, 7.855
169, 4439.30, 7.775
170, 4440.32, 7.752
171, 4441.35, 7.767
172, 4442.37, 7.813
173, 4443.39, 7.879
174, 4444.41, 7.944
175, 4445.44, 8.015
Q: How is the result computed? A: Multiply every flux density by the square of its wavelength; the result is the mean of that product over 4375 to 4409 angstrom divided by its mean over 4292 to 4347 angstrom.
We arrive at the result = 1.1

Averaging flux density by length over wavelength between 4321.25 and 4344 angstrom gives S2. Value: 8.51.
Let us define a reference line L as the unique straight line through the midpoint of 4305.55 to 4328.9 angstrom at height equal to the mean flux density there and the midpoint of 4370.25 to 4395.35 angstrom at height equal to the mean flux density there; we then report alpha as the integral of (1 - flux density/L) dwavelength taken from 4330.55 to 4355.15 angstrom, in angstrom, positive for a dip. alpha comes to 3.14 angstrom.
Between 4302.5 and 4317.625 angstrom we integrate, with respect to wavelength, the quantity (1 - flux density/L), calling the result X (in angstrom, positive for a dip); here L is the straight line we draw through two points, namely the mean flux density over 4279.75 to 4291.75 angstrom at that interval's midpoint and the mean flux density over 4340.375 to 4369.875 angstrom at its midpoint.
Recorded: -1.7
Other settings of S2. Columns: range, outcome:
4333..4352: 7.78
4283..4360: 8.56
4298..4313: 9.29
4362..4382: 8.86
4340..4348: 7.26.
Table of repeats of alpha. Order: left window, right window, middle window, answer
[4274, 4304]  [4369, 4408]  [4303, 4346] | 0.20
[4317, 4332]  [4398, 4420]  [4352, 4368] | 1.31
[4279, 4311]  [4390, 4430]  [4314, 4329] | -0.41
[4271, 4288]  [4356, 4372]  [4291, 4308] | -2.13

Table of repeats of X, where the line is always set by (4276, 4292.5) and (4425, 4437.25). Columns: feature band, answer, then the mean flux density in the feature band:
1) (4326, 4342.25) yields -0.06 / 8.28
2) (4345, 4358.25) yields 0.41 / 8.02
